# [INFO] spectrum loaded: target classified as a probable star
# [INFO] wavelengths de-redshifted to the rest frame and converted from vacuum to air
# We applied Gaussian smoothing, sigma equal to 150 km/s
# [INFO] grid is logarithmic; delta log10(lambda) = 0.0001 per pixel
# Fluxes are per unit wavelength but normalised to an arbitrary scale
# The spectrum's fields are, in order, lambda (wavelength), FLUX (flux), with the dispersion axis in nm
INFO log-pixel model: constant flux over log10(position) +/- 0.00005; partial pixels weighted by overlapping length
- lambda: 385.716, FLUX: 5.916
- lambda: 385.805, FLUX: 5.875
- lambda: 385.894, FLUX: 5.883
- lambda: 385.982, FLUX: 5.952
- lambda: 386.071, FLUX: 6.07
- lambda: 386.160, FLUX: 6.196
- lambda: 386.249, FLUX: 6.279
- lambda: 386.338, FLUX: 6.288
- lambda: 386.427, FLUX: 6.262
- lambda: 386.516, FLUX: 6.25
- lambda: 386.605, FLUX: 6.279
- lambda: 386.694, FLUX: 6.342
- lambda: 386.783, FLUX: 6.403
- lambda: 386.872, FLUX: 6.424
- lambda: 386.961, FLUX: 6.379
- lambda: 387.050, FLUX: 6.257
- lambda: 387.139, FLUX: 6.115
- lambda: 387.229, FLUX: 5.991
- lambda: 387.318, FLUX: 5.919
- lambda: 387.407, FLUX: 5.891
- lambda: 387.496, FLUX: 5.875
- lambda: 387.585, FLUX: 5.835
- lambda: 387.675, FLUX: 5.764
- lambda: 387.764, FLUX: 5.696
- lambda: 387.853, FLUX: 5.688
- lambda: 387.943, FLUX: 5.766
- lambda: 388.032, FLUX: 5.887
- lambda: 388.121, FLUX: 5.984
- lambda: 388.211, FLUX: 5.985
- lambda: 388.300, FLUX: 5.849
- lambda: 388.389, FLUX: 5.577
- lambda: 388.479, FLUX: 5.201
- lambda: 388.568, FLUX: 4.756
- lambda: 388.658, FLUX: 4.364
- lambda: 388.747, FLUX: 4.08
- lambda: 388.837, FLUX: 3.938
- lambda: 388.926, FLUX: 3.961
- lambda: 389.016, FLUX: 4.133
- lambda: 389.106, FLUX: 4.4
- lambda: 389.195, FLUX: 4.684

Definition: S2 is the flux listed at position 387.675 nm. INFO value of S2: 5.764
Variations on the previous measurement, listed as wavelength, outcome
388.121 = 5.984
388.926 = 3.961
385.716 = 5.916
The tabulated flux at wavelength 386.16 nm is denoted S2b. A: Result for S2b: 6.196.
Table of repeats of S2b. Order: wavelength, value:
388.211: 5.985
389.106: 4.4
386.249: 6.279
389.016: 4.133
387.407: 5.891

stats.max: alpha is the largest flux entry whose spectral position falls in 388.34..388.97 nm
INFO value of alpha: 5.577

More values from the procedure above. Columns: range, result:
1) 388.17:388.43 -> 5.985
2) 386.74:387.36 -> 6.424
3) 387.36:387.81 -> 5.891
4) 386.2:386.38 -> 6.288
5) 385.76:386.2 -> 6.196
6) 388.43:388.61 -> 5.201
